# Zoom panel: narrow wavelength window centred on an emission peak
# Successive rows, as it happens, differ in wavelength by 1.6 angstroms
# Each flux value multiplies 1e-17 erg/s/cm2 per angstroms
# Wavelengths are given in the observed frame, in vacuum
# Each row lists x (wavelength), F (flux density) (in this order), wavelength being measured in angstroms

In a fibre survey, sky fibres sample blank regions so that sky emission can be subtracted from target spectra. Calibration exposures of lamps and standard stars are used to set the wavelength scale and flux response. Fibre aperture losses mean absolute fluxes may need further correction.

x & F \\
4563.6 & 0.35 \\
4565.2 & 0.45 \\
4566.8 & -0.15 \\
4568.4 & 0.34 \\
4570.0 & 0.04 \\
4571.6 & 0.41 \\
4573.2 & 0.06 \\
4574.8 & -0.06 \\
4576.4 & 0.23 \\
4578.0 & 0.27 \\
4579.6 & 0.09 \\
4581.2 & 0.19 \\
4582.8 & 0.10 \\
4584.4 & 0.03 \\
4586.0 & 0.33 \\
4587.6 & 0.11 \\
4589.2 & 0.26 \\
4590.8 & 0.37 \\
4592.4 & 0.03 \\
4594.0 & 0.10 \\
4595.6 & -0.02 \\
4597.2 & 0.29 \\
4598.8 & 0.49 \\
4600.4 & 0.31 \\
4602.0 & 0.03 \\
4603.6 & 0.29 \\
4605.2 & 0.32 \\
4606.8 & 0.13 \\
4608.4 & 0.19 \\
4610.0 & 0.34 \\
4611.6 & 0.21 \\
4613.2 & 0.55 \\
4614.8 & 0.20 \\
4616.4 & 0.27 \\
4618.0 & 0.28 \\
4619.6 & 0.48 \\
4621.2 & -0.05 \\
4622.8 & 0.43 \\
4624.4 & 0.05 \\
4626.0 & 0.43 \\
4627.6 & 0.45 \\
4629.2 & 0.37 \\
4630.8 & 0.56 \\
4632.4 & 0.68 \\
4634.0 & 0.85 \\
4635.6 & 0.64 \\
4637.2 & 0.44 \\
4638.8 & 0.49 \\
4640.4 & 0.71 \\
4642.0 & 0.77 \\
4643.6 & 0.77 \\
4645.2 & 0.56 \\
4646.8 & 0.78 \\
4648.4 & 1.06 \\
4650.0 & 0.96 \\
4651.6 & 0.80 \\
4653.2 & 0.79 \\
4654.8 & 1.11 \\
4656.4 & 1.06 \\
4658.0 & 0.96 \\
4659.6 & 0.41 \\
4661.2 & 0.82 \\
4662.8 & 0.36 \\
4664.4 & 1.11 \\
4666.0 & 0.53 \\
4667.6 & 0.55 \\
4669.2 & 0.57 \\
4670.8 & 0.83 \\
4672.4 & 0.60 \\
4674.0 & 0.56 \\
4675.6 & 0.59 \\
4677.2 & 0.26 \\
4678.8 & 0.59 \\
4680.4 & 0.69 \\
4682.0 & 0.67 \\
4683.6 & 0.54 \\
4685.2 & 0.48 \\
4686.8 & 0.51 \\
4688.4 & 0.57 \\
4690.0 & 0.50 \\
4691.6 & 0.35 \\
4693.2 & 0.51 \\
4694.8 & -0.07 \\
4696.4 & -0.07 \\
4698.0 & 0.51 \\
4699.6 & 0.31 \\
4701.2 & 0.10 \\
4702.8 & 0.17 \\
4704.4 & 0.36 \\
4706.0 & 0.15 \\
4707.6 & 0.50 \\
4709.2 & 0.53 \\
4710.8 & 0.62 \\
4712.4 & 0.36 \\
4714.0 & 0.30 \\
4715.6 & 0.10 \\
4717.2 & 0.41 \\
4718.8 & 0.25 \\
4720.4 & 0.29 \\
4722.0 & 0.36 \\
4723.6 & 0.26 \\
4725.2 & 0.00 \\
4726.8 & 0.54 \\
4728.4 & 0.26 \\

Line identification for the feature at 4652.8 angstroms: Ly-alpha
